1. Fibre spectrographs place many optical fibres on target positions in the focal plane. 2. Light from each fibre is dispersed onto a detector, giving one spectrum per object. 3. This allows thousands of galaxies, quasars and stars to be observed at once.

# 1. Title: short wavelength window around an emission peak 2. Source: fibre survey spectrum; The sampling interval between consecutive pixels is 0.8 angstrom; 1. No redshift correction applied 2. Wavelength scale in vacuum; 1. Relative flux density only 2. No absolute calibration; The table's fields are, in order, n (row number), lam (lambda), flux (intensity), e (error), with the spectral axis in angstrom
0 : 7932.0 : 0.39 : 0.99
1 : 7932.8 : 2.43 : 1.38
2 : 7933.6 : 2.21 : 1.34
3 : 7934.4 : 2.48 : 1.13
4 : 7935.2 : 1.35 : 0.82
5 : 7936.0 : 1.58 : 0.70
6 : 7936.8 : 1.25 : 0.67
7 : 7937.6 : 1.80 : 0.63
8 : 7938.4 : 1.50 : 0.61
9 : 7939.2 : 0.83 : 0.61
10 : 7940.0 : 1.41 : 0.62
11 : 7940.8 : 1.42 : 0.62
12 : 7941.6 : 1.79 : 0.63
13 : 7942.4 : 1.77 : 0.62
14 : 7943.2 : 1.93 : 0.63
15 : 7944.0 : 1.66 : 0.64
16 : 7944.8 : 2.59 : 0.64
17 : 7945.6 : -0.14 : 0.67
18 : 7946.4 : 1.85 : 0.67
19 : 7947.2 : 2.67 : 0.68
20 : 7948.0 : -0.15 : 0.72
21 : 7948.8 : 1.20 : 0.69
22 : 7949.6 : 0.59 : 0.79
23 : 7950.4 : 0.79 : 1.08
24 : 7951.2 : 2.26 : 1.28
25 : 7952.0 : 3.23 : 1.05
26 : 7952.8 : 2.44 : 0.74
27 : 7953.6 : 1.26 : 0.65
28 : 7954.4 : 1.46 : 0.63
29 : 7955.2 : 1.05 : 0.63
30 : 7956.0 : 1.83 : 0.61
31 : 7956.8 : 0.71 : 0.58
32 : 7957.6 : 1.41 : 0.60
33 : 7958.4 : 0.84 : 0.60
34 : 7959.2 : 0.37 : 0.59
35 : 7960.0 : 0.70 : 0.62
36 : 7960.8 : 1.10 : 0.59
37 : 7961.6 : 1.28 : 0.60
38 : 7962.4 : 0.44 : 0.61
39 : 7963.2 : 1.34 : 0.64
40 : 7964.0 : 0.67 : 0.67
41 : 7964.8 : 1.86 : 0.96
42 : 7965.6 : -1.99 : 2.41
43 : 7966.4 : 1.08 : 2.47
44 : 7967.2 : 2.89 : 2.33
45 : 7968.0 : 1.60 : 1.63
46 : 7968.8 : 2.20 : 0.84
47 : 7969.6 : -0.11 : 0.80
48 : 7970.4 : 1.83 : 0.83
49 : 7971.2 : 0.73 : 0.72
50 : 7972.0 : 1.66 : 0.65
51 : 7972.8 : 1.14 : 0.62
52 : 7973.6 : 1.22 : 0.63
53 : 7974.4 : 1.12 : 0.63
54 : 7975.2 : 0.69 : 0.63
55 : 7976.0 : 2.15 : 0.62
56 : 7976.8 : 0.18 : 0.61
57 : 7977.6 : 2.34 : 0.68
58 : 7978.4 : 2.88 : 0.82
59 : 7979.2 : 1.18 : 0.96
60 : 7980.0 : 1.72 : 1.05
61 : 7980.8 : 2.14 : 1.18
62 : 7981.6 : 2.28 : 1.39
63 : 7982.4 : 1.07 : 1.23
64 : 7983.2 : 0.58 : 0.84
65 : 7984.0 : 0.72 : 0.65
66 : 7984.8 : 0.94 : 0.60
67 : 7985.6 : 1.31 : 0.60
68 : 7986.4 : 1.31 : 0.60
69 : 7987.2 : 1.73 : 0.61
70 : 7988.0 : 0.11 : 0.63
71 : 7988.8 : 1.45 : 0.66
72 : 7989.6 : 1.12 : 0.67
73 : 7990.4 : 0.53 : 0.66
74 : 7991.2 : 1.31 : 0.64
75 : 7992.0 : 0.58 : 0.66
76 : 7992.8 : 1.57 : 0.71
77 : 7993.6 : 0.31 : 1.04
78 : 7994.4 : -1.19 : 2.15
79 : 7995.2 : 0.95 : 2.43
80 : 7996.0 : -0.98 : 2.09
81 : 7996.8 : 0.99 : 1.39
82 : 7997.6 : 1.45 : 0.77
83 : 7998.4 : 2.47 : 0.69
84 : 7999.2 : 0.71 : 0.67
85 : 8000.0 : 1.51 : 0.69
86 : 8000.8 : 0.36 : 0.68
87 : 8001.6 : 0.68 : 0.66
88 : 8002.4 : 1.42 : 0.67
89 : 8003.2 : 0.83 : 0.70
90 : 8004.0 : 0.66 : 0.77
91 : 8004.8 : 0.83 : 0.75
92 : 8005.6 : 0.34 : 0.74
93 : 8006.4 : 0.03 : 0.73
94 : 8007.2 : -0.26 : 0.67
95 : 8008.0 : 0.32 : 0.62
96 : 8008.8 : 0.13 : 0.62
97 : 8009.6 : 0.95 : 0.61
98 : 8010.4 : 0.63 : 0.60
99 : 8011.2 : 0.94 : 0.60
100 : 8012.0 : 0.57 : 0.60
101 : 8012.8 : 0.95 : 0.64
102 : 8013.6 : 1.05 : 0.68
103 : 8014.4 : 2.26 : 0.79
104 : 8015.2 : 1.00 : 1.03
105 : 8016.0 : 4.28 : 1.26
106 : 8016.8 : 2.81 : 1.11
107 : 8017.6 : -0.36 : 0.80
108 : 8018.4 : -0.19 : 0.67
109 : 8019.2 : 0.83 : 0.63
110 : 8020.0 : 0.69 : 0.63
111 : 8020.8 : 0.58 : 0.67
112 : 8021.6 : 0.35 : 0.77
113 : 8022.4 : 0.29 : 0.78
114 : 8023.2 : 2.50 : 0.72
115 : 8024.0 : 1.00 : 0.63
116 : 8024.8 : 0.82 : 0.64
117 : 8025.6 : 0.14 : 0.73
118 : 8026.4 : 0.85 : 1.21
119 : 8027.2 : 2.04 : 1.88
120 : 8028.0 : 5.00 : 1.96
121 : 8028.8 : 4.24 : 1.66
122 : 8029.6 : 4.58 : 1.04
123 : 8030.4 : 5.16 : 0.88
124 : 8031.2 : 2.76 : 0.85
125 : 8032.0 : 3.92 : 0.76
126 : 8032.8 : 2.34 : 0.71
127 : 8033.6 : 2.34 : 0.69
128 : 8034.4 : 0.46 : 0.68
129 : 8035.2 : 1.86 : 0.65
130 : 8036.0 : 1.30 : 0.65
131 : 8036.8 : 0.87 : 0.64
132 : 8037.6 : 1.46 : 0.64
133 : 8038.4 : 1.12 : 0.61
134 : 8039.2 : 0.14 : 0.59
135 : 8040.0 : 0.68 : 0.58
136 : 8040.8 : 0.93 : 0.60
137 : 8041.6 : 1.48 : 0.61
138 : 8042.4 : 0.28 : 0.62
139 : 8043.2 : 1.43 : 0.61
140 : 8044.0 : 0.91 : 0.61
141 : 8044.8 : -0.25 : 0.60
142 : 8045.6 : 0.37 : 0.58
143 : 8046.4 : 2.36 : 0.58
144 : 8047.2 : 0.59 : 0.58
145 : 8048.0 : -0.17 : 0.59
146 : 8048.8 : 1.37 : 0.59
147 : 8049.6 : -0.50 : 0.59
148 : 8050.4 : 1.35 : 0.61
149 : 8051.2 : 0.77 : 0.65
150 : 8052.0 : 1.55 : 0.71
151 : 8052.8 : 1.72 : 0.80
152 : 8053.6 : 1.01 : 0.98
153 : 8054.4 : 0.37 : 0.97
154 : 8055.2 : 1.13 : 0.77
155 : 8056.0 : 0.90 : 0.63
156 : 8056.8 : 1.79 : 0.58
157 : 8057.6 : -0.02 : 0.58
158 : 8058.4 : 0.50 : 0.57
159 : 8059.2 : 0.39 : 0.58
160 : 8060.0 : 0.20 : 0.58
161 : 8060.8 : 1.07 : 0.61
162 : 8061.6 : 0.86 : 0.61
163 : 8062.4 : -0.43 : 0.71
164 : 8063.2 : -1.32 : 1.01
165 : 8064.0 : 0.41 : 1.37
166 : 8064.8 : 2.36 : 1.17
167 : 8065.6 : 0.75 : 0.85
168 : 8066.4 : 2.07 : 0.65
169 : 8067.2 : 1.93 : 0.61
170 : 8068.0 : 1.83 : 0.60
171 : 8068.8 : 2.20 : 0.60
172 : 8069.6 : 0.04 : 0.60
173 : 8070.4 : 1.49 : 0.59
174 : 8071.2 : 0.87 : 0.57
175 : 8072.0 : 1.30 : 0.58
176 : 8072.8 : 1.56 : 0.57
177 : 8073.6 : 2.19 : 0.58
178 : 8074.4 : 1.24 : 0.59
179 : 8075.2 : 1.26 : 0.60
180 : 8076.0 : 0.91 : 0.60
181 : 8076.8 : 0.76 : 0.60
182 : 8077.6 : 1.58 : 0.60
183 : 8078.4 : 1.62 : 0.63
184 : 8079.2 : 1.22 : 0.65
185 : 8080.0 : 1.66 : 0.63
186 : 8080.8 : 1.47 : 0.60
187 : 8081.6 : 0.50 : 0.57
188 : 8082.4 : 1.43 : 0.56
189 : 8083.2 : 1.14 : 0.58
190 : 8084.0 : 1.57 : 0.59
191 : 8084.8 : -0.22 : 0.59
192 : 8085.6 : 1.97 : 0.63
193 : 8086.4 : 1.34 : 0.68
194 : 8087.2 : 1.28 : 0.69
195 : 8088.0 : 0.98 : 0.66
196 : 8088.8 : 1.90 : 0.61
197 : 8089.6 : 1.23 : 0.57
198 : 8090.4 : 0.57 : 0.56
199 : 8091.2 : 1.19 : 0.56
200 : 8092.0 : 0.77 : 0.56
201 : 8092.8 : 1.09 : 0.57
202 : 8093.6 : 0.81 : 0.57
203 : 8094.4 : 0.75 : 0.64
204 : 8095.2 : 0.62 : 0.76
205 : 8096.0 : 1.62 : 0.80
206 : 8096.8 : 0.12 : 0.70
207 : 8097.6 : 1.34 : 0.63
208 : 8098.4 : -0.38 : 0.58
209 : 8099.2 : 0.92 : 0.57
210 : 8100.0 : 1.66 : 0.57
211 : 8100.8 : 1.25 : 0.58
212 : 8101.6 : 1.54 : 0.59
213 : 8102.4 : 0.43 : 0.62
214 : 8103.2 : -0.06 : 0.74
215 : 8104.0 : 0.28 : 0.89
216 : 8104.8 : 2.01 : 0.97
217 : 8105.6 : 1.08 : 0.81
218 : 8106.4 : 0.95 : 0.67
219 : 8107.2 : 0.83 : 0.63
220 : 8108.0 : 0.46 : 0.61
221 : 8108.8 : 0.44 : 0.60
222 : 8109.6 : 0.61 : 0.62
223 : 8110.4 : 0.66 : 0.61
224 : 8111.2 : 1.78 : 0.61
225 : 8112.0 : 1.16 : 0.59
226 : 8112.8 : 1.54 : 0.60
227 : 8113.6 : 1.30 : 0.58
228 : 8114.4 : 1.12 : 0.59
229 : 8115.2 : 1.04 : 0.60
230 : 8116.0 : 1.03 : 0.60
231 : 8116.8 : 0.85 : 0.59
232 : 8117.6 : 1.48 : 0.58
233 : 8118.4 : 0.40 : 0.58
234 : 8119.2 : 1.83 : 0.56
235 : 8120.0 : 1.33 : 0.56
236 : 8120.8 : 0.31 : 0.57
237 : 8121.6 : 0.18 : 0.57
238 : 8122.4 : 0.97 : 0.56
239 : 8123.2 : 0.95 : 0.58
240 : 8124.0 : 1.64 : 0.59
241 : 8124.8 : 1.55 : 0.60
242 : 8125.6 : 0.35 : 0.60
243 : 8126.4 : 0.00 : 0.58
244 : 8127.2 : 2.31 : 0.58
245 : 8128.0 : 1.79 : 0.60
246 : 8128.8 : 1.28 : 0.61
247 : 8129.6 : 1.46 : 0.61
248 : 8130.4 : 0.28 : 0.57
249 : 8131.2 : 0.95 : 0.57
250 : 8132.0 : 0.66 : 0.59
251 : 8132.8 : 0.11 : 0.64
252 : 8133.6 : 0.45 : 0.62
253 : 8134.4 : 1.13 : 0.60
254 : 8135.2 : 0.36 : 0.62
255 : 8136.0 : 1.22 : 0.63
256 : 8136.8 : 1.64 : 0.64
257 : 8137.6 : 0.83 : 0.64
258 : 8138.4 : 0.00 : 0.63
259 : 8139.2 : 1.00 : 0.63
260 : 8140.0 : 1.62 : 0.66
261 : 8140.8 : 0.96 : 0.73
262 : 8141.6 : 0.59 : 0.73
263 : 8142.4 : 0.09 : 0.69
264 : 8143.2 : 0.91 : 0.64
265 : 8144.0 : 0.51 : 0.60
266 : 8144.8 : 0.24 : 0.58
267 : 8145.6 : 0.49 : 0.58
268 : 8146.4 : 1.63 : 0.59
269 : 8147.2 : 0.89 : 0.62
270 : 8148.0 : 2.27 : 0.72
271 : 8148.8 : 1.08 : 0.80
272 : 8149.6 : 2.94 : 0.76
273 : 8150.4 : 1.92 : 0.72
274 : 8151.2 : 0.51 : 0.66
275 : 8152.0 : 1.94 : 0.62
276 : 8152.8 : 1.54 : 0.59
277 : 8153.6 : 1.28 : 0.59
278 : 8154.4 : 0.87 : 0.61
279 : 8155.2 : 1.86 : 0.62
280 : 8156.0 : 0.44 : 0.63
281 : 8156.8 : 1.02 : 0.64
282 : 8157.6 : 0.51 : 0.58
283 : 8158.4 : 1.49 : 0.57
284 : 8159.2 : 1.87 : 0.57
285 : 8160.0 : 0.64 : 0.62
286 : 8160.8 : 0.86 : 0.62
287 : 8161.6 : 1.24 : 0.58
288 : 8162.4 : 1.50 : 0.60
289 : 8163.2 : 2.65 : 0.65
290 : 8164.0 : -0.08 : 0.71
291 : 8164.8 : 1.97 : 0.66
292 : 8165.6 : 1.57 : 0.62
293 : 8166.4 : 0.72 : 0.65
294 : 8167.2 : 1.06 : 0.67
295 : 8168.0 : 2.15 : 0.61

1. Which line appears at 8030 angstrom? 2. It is H-gamma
